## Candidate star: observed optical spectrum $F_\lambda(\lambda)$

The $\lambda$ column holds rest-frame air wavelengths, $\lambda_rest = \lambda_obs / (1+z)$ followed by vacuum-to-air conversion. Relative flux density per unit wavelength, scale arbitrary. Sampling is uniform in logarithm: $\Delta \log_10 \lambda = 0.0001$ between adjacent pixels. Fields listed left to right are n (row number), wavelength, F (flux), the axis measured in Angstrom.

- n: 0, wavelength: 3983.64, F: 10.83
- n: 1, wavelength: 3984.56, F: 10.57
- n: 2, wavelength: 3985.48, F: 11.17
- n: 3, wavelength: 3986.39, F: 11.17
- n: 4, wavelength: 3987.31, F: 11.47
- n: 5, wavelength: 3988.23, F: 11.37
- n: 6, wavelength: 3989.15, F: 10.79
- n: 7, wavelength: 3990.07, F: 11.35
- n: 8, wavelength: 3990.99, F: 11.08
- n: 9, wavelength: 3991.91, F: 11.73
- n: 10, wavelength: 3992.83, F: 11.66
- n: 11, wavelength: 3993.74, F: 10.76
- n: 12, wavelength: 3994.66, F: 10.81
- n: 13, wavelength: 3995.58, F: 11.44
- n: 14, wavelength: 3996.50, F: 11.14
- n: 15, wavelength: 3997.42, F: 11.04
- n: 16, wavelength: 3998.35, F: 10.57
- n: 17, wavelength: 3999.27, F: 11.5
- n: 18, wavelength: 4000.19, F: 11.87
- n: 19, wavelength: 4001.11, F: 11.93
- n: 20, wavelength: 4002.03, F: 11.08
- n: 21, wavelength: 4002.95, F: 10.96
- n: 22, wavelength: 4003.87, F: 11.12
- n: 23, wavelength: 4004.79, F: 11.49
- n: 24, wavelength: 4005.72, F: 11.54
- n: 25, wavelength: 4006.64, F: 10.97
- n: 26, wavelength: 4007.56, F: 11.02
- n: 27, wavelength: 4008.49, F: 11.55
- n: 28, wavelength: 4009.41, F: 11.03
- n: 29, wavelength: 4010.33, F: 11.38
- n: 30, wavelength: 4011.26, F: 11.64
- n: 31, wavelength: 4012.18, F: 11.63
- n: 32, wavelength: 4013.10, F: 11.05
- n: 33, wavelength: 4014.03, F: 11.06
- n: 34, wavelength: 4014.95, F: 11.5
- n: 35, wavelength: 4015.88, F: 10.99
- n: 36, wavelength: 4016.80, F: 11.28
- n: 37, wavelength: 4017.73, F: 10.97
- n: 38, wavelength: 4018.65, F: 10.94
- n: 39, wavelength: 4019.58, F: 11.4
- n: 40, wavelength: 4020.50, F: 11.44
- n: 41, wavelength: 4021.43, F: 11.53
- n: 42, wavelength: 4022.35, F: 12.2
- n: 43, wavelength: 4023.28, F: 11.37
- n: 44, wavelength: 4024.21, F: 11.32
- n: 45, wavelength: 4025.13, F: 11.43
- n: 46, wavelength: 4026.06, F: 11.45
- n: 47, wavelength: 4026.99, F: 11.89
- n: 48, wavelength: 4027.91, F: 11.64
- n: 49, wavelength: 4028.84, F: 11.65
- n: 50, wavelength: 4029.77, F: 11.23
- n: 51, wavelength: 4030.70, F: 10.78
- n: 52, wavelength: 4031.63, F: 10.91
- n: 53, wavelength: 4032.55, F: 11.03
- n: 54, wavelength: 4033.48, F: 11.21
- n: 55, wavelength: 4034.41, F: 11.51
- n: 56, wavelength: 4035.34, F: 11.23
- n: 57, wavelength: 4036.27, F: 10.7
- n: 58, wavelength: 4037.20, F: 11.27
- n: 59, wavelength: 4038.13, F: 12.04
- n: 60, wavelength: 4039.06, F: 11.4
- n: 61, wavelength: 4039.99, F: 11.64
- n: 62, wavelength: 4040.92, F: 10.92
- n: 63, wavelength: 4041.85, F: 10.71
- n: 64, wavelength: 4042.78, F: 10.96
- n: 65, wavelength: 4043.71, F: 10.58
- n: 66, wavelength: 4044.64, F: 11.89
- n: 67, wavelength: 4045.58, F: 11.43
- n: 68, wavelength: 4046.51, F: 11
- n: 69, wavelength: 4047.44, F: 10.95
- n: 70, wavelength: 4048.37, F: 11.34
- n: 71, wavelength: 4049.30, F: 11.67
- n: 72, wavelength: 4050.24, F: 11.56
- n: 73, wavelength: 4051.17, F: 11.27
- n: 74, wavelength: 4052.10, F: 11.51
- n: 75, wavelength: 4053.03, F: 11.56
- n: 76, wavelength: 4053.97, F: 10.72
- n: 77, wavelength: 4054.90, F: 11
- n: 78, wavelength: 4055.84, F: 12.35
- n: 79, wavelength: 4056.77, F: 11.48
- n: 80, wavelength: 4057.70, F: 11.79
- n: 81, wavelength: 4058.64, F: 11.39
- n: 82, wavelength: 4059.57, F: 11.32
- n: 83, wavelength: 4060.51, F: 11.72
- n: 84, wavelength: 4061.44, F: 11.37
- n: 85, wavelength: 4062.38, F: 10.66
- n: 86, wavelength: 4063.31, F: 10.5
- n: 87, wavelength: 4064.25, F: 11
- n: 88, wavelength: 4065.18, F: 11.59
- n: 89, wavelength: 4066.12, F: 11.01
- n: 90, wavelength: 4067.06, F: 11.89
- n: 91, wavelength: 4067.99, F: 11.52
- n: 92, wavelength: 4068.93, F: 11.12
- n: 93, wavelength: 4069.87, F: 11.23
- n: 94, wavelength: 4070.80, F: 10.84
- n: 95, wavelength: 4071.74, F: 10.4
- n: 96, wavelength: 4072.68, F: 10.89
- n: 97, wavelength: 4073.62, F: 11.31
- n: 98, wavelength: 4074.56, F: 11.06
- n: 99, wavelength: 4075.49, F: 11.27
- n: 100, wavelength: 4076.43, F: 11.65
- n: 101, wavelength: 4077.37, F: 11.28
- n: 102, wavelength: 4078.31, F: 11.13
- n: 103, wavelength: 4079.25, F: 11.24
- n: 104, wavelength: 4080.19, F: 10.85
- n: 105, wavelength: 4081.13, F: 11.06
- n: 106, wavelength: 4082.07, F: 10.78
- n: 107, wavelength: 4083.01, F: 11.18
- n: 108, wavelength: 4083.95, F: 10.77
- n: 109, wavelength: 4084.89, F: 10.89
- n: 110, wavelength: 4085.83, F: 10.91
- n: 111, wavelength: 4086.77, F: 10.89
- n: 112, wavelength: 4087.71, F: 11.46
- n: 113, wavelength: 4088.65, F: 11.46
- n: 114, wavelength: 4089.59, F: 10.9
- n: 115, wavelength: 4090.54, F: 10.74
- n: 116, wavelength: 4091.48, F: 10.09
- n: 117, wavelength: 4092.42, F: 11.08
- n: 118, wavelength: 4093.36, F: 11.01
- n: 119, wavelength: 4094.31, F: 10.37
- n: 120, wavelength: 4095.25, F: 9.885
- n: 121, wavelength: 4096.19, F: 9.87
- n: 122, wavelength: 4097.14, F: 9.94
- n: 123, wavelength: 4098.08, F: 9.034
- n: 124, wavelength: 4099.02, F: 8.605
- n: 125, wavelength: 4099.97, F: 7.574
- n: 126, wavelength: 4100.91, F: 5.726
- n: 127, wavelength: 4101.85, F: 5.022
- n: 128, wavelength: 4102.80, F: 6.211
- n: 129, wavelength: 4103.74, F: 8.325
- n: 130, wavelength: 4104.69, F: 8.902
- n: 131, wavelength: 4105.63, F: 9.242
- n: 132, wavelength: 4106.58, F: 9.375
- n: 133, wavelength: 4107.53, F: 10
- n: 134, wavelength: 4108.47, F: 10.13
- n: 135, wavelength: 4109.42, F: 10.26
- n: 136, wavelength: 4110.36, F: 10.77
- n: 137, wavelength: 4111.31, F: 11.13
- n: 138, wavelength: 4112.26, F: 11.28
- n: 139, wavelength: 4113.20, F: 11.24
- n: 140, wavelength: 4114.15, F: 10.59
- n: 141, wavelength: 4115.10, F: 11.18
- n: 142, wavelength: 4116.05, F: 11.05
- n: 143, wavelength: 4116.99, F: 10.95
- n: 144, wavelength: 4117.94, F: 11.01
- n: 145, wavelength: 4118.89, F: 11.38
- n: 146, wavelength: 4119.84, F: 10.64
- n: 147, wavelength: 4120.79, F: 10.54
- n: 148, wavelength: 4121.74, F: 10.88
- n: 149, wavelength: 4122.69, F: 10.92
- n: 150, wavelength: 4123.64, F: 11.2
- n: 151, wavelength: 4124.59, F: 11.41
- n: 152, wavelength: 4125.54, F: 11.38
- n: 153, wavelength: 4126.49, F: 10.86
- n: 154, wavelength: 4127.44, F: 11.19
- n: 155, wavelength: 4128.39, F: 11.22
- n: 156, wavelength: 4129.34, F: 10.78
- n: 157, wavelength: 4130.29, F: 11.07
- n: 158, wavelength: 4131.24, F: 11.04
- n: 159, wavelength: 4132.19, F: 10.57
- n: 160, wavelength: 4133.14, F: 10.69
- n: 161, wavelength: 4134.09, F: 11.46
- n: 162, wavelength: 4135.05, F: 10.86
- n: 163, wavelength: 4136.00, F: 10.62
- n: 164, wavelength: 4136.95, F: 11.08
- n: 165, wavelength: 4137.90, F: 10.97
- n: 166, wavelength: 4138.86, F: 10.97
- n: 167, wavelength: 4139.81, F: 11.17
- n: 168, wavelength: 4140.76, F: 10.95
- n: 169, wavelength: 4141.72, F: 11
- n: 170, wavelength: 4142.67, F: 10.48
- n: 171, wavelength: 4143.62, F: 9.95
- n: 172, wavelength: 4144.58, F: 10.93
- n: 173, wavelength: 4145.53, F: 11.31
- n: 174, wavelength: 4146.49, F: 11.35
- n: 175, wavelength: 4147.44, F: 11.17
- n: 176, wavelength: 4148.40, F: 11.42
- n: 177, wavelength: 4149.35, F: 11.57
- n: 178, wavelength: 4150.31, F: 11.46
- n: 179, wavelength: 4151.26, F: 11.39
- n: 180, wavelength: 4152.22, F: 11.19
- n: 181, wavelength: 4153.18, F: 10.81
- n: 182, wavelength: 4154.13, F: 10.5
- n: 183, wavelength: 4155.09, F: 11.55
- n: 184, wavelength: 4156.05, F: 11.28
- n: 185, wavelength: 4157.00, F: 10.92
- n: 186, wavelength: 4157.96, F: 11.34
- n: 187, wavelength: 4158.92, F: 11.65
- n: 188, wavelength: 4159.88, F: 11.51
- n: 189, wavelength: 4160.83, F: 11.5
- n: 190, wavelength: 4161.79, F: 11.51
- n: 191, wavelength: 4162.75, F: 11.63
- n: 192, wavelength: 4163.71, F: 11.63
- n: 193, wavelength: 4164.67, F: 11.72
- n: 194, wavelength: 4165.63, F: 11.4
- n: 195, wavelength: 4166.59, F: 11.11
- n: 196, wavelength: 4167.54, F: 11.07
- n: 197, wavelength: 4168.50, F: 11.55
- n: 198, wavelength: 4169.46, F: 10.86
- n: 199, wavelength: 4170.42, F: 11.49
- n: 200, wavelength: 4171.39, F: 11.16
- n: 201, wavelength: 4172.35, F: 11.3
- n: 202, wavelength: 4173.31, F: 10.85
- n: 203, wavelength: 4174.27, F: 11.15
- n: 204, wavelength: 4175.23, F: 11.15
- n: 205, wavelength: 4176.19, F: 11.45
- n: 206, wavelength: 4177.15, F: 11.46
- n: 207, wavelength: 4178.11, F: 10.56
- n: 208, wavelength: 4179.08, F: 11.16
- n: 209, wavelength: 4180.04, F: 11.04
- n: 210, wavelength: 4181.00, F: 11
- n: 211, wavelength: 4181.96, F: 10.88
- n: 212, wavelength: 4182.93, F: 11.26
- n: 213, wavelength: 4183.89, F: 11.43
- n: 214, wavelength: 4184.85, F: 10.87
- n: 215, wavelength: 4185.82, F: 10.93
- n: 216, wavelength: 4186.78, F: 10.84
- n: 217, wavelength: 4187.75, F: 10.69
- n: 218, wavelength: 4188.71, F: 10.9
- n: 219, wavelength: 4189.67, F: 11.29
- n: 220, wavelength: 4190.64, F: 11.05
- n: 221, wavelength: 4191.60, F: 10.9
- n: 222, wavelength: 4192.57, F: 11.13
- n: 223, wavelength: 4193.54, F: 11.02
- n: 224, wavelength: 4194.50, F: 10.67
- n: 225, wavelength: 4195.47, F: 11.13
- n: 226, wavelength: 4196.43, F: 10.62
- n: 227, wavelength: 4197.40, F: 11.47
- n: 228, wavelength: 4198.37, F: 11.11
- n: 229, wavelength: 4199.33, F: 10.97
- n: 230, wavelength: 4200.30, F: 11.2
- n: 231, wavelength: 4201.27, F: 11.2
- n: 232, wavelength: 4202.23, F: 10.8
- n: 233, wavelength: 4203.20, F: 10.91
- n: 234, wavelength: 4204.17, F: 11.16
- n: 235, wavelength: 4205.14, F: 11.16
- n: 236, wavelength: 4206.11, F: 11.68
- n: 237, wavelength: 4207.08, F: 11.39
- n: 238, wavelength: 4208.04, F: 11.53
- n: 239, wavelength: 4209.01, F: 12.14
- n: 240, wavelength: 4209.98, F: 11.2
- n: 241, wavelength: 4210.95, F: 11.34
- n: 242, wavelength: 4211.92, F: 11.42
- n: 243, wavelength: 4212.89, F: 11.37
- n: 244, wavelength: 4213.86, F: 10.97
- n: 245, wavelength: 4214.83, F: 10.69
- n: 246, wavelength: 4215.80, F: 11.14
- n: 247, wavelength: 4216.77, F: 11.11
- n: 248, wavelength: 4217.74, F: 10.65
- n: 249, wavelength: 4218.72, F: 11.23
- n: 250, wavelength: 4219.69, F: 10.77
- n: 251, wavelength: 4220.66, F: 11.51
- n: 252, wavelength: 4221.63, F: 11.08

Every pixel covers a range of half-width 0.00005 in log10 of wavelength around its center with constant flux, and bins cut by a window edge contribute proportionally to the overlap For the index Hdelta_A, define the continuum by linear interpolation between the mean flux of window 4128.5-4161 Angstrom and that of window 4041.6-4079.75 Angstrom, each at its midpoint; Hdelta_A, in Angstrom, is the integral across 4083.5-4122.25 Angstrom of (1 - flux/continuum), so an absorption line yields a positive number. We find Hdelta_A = 3.9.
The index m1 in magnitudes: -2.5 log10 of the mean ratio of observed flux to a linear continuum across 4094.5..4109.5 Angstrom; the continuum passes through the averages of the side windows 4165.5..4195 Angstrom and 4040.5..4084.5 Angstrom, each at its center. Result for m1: 0.28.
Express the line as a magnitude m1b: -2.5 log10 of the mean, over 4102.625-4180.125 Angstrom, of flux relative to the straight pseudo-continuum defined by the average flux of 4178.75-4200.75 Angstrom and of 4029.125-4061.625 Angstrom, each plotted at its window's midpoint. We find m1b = 0.02 mag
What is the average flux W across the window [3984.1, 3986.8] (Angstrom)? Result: 11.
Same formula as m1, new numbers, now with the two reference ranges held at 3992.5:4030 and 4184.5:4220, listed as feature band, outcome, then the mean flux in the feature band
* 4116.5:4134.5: 0.02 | 11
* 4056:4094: 0.01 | 11.1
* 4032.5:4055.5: 0.00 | 11.2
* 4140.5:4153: 0.01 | 11.1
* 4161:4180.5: -0.01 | 11.3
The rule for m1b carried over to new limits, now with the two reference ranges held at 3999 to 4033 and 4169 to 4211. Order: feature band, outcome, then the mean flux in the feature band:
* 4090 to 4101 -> 0.17 mag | 9.63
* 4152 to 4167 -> -0.02 mag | 11.3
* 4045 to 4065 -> 0.00 mag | 11.3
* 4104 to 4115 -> 0.10 mag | 10.3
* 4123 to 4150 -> 0.02 mag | 11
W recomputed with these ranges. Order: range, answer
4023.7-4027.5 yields 11.5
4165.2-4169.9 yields 11.2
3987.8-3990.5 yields 11.2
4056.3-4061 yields 11.6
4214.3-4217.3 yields 11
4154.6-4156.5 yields 11.4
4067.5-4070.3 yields 11.3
